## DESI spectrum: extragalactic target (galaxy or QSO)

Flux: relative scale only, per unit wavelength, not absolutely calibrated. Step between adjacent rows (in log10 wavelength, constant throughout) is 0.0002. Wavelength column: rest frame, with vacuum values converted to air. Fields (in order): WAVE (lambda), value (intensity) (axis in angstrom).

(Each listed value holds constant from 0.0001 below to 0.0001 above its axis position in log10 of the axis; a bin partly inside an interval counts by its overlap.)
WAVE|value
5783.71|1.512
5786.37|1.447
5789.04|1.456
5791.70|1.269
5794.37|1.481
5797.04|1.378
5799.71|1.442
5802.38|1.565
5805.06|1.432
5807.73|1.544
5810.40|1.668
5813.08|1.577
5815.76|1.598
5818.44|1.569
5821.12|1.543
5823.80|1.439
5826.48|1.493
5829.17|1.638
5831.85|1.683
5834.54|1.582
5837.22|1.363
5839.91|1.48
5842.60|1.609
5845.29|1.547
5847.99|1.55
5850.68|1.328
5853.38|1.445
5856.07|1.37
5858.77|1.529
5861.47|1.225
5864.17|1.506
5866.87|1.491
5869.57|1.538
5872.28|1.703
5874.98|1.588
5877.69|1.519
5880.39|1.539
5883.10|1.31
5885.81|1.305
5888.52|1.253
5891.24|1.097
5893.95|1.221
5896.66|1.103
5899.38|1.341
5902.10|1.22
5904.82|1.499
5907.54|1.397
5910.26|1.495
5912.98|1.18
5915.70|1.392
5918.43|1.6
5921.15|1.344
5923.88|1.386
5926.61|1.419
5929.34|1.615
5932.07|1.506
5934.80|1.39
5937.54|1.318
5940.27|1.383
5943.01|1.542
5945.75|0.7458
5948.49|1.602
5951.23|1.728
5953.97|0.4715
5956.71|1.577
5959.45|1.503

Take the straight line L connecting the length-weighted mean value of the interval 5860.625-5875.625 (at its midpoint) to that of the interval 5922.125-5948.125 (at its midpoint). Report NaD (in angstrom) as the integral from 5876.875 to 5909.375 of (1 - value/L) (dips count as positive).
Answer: 3.25 angstrom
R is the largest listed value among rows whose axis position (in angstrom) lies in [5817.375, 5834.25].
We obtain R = 1.683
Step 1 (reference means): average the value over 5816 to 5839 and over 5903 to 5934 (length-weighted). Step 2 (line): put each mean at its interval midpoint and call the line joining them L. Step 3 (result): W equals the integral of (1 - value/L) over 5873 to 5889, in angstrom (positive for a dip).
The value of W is 0.43 angstrom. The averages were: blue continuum 1.54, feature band 1.44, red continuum 1.44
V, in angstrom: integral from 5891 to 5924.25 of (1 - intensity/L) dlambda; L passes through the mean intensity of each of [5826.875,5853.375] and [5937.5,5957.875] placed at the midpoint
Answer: 1.0 angstrom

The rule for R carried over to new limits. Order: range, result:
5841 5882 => 1.703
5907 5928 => 1.6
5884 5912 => 1.499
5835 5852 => 1.609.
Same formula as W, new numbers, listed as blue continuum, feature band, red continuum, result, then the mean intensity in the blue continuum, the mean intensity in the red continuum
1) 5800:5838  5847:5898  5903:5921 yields 2.57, 1.55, 1.42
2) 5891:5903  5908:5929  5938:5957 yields -3.00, 1.2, 1.28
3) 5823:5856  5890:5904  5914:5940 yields 2.41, 1.51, 1.44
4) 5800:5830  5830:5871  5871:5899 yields -0.91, 1.55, 1.36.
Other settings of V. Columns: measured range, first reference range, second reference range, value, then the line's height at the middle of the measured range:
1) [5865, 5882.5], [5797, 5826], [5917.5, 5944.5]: -0.8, 1.49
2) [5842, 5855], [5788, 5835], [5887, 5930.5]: -0.3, 1.45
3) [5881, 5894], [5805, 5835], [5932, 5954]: 1.7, 1.44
